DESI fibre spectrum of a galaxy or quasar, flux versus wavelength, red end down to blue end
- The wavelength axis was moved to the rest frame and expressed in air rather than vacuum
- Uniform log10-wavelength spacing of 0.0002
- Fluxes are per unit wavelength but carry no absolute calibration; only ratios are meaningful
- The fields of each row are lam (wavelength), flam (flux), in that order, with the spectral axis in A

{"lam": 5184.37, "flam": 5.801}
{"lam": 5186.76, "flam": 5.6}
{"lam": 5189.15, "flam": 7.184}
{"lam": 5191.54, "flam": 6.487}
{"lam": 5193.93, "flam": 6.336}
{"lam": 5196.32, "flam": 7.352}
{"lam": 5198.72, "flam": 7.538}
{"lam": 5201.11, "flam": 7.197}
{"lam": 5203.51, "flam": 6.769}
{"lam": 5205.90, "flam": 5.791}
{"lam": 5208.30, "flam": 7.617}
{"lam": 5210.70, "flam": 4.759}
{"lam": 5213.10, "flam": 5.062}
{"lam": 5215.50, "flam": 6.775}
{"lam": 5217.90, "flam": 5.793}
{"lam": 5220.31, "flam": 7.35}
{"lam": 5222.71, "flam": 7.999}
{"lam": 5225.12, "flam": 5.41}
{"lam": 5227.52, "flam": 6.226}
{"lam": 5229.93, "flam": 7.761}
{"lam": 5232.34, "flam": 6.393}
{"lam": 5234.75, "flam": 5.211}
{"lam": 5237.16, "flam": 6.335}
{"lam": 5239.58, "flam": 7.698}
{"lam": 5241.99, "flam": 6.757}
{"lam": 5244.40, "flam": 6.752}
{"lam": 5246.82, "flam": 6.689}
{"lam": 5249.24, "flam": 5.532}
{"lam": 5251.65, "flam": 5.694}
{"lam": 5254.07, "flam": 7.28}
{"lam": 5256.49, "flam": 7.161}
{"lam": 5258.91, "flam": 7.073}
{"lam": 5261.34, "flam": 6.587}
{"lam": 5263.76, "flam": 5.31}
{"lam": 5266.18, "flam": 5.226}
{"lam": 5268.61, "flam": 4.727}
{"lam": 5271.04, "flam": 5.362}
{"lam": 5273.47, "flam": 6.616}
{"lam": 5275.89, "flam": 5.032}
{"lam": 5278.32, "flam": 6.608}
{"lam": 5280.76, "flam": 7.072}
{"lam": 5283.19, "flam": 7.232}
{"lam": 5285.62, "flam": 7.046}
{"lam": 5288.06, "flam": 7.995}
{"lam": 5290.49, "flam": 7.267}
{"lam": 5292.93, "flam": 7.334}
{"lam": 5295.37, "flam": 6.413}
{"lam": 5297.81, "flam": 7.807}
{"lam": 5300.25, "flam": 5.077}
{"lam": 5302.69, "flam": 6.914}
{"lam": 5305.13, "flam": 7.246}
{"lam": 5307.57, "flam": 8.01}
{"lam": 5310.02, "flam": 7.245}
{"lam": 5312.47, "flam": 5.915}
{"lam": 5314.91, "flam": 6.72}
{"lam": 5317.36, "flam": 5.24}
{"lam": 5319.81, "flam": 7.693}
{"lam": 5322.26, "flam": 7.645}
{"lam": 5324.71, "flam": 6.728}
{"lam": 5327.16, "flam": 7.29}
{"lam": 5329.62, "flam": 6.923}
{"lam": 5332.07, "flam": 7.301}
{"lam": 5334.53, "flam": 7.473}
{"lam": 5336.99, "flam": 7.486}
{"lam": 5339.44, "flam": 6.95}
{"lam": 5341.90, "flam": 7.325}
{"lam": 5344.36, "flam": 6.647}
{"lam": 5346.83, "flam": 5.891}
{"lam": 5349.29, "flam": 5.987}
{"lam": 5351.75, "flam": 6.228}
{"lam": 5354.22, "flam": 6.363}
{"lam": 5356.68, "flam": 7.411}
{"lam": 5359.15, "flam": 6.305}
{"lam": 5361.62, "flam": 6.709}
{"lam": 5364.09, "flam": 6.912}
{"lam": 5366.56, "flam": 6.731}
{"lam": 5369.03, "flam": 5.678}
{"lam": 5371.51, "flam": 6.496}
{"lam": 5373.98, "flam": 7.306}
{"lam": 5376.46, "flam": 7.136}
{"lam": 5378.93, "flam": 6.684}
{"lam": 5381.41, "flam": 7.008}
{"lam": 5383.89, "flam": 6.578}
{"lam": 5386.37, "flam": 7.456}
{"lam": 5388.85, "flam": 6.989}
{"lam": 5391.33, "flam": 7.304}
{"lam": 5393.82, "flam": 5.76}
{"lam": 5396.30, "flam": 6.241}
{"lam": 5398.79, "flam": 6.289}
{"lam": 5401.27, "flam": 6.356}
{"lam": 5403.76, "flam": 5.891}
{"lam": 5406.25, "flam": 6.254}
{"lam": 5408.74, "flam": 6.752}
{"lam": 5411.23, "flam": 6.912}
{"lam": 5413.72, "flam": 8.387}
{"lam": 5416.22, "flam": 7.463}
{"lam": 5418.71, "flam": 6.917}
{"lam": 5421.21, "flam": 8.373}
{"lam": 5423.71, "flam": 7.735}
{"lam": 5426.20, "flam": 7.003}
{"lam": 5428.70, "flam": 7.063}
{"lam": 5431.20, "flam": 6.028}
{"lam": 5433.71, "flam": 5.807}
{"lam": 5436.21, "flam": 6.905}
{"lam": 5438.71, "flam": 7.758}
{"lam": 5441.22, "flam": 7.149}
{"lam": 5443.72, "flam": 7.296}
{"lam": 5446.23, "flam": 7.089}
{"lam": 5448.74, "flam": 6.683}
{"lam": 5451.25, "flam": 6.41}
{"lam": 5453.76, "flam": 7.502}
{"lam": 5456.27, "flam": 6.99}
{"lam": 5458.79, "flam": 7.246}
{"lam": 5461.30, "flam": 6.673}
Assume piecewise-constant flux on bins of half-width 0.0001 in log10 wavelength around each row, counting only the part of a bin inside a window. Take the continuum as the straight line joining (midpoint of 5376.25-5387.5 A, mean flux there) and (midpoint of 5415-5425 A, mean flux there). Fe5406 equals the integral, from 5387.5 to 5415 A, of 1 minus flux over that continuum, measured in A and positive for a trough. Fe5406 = 2.4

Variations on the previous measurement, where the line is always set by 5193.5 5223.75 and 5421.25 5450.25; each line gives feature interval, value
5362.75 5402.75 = 1.42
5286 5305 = -0.58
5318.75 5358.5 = -0.54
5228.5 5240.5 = 0.07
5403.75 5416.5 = -0.07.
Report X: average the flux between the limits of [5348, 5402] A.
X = 6.64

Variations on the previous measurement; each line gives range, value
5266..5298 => 6.55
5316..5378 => 6.79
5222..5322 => 6.58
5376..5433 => 6.88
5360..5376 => 6.65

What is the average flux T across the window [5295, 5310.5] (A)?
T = 6.98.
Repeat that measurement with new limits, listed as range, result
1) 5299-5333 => 6.85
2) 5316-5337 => 7.06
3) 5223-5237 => 6.33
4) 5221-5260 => 6.63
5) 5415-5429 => 7.45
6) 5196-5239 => 6.52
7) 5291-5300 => 6.96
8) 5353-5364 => 6.72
